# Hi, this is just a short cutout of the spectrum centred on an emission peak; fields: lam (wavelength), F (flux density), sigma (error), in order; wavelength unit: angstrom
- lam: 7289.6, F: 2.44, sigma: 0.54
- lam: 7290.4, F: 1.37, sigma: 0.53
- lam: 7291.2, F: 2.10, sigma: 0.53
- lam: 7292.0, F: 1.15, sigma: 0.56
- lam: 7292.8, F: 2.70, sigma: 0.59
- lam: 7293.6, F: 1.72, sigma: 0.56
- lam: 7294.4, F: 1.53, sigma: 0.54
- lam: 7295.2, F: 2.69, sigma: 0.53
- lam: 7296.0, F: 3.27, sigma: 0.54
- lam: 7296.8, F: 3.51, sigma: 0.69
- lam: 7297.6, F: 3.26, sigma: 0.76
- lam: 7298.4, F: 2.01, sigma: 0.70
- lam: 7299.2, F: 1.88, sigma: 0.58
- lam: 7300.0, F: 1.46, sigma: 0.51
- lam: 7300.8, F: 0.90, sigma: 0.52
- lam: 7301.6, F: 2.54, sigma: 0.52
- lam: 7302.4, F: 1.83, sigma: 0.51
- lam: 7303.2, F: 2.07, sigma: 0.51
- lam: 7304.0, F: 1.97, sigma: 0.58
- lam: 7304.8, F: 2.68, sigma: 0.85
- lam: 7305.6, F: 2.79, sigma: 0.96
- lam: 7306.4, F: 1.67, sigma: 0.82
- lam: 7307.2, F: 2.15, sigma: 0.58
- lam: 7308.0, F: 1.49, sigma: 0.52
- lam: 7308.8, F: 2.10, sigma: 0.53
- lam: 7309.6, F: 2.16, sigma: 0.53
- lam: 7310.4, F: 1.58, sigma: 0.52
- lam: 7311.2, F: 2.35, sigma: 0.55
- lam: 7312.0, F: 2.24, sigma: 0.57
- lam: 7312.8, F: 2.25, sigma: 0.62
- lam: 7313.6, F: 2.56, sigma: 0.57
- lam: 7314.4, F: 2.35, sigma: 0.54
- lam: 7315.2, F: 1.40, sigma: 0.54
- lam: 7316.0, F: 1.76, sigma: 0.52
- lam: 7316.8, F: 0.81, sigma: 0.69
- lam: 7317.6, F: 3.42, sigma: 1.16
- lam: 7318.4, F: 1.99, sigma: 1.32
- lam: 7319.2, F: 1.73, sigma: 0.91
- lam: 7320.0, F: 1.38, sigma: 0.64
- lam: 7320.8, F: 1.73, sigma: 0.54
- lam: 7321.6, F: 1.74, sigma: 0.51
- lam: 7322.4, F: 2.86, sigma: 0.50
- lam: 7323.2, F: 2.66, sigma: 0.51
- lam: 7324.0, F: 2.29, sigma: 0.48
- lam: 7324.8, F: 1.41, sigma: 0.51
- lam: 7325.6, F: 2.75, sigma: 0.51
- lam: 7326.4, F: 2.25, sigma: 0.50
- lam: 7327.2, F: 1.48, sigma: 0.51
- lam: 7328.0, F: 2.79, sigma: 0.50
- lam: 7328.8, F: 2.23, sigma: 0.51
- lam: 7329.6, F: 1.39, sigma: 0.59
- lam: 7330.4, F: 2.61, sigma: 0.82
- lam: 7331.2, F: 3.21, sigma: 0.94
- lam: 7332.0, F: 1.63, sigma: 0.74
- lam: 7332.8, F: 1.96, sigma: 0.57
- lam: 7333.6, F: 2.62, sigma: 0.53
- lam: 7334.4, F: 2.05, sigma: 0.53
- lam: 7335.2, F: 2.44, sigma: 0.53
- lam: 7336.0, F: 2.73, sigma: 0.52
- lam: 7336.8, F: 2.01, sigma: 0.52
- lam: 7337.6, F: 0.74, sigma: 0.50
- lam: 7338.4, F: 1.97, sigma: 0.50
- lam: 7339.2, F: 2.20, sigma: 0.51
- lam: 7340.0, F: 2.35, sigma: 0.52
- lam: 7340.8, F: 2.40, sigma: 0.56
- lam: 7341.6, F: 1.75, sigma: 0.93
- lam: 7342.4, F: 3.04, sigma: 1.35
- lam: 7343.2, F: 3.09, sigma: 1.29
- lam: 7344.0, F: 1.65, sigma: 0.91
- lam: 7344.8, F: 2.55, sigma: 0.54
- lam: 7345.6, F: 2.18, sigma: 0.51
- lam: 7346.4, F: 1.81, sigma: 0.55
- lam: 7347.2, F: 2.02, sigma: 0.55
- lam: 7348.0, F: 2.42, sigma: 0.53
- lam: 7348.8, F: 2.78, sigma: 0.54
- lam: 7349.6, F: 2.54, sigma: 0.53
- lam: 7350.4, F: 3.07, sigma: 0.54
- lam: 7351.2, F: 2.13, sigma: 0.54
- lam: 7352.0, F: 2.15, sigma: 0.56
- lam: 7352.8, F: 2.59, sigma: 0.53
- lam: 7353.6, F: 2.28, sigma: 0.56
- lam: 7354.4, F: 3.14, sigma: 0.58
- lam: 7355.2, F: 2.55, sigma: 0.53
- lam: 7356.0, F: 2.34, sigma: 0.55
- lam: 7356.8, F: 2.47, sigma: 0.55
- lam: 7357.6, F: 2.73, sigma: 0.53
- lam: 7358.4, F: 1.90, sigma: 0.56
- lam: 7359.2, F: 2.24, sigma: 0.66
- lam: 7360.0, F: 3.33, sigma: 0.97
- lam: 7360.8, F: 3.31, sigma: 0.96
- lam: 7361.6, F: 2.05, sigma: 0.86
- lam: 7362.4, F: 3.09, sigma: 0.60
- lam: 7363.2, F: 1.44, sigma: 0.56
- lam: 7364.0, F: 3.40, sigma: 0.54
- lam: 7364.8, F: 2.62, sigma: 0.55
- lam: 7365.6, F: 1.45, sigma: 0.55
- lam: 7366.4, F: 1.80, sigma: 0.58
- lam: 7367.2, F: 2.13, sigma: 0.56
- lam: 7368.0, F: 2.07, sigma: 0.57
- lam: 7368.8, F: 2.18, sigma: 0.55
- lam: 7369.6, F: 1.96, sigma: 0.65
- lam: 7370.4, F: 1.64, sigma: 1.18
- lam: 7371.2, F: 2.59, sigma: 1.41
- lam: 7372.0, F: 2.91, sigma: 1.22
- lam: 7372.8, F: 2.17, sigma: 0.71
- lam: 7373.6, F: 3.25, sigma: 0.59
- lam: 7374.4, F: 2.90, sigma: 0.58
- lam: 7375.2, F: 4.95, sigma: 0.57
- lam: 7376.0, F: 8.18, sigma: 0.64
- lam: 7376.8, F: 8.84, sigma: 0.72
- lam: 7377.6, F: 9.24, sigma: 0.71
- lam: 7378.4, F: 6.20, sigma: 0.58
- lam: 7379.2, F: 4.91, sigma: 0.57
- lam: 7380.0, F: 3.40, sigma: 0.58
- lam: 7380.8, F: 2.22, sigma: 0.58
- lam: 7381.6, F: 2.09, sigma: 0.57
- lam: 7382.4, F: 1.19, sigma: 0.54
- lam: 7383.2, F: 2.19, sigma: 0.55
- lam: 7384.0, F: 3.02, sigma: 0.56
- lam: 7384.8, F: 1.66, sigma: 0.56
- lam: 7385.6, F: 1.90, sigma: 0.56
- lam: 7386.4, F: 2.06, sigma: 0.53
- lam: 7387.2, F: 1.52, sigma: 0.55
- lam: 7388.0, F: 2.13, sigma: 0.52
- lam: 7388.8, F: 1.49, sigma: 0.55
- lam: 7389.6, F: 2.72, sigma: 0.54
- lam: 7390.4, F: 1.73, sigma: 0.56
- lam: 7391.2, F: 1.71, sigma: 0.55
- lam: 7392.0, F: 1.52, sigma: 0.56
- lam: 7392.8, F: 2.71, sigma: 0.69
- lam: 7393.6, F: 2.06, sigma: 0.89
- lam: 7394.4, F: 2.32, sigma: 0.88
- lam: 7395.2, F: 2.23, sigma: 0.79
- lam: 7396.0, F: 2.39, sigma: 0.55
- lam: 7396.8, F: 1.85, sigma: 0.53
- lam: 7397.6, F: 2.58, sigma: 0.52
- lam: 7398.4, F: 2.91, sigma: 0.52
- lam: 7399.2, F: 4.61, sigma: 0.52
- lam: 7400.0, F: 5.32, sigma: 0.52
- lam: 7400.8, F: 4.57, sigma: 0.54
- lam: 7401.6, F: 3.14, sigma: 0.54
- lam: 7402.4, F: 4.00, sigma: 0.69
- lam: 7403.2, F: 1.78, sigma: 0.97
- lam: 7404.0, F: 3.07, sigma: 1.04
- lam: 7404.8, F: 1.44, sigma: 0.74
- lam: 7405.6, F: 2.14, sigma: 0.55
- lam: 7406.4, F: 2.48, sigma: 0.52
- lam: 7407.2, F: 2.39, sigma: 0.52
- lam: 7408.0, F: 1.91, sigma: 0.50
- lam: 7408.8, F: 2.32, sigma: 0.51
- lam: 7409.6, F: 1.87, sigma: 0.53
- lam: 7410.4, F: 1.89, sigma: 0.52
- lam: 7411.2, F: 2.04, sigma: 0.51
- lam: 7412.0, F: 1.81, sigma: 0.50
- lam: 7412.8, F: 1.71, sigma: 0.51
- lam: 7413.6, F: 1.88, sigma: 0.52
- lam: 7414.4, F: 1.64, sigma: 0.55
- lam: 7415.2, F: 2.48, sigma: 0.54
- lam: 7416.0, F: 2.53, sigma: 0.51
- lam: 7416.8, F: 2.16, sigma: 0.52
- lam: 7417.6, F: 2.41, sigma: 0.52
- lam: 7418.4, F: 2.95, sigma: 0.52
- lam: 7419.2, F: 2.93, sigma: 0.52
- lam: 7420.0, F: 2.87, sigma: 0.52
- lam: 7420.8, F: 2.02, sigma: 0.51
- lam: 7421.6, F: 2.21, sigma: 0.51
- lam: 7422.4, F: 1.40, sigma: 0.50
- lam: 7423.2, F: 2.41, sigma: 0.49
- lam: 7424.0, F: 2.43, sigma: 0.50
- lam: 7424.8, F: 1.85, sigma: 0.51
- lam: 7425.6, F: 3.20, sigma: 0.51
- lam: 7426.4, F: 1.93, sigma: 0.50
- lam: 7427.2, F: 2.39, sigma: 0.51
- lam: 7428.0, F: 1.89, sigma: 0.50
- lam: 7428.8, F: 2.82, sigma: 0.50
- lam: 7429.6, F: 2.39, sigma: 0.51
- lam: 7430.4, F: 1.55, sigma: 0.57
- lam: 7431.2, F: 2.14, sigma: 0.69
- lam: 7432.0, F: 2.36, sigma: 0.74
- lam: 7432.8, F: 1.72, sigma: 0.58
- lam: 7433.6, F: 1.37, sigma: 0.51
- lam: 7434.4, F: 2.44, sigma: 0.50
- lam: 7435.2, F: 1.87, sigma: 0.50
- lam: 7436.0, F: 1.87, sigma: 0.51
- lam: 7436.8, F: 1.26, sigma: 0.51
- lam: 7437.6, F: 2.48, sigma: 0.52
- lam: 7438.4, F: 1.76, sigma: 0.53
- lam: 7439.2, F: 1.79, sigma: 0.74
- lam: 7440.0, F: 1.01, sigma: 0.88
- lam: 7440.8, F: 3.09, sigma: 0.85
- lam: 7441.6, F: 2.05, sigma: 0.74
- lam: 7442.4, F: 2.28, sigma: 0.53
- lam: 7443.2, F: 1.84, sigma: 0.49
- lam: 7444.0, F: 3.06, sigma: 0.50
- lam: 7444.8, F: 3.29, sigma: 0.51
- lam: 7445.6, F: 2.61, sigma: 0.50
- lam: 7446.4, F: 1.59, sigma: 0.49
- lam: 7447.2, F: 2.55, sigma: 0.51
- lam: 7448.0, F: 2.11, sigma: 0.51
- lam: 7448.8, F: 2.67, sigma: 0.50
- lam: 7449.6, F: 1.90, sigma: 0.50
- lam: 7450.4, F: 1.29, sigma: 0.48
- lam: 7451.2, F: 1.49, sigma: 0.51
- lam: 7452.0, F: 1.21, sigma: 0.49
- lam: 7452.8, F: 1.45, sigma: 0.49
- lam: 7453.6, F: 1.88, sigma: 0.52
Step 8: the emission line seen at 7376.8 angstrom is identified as H-alpha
